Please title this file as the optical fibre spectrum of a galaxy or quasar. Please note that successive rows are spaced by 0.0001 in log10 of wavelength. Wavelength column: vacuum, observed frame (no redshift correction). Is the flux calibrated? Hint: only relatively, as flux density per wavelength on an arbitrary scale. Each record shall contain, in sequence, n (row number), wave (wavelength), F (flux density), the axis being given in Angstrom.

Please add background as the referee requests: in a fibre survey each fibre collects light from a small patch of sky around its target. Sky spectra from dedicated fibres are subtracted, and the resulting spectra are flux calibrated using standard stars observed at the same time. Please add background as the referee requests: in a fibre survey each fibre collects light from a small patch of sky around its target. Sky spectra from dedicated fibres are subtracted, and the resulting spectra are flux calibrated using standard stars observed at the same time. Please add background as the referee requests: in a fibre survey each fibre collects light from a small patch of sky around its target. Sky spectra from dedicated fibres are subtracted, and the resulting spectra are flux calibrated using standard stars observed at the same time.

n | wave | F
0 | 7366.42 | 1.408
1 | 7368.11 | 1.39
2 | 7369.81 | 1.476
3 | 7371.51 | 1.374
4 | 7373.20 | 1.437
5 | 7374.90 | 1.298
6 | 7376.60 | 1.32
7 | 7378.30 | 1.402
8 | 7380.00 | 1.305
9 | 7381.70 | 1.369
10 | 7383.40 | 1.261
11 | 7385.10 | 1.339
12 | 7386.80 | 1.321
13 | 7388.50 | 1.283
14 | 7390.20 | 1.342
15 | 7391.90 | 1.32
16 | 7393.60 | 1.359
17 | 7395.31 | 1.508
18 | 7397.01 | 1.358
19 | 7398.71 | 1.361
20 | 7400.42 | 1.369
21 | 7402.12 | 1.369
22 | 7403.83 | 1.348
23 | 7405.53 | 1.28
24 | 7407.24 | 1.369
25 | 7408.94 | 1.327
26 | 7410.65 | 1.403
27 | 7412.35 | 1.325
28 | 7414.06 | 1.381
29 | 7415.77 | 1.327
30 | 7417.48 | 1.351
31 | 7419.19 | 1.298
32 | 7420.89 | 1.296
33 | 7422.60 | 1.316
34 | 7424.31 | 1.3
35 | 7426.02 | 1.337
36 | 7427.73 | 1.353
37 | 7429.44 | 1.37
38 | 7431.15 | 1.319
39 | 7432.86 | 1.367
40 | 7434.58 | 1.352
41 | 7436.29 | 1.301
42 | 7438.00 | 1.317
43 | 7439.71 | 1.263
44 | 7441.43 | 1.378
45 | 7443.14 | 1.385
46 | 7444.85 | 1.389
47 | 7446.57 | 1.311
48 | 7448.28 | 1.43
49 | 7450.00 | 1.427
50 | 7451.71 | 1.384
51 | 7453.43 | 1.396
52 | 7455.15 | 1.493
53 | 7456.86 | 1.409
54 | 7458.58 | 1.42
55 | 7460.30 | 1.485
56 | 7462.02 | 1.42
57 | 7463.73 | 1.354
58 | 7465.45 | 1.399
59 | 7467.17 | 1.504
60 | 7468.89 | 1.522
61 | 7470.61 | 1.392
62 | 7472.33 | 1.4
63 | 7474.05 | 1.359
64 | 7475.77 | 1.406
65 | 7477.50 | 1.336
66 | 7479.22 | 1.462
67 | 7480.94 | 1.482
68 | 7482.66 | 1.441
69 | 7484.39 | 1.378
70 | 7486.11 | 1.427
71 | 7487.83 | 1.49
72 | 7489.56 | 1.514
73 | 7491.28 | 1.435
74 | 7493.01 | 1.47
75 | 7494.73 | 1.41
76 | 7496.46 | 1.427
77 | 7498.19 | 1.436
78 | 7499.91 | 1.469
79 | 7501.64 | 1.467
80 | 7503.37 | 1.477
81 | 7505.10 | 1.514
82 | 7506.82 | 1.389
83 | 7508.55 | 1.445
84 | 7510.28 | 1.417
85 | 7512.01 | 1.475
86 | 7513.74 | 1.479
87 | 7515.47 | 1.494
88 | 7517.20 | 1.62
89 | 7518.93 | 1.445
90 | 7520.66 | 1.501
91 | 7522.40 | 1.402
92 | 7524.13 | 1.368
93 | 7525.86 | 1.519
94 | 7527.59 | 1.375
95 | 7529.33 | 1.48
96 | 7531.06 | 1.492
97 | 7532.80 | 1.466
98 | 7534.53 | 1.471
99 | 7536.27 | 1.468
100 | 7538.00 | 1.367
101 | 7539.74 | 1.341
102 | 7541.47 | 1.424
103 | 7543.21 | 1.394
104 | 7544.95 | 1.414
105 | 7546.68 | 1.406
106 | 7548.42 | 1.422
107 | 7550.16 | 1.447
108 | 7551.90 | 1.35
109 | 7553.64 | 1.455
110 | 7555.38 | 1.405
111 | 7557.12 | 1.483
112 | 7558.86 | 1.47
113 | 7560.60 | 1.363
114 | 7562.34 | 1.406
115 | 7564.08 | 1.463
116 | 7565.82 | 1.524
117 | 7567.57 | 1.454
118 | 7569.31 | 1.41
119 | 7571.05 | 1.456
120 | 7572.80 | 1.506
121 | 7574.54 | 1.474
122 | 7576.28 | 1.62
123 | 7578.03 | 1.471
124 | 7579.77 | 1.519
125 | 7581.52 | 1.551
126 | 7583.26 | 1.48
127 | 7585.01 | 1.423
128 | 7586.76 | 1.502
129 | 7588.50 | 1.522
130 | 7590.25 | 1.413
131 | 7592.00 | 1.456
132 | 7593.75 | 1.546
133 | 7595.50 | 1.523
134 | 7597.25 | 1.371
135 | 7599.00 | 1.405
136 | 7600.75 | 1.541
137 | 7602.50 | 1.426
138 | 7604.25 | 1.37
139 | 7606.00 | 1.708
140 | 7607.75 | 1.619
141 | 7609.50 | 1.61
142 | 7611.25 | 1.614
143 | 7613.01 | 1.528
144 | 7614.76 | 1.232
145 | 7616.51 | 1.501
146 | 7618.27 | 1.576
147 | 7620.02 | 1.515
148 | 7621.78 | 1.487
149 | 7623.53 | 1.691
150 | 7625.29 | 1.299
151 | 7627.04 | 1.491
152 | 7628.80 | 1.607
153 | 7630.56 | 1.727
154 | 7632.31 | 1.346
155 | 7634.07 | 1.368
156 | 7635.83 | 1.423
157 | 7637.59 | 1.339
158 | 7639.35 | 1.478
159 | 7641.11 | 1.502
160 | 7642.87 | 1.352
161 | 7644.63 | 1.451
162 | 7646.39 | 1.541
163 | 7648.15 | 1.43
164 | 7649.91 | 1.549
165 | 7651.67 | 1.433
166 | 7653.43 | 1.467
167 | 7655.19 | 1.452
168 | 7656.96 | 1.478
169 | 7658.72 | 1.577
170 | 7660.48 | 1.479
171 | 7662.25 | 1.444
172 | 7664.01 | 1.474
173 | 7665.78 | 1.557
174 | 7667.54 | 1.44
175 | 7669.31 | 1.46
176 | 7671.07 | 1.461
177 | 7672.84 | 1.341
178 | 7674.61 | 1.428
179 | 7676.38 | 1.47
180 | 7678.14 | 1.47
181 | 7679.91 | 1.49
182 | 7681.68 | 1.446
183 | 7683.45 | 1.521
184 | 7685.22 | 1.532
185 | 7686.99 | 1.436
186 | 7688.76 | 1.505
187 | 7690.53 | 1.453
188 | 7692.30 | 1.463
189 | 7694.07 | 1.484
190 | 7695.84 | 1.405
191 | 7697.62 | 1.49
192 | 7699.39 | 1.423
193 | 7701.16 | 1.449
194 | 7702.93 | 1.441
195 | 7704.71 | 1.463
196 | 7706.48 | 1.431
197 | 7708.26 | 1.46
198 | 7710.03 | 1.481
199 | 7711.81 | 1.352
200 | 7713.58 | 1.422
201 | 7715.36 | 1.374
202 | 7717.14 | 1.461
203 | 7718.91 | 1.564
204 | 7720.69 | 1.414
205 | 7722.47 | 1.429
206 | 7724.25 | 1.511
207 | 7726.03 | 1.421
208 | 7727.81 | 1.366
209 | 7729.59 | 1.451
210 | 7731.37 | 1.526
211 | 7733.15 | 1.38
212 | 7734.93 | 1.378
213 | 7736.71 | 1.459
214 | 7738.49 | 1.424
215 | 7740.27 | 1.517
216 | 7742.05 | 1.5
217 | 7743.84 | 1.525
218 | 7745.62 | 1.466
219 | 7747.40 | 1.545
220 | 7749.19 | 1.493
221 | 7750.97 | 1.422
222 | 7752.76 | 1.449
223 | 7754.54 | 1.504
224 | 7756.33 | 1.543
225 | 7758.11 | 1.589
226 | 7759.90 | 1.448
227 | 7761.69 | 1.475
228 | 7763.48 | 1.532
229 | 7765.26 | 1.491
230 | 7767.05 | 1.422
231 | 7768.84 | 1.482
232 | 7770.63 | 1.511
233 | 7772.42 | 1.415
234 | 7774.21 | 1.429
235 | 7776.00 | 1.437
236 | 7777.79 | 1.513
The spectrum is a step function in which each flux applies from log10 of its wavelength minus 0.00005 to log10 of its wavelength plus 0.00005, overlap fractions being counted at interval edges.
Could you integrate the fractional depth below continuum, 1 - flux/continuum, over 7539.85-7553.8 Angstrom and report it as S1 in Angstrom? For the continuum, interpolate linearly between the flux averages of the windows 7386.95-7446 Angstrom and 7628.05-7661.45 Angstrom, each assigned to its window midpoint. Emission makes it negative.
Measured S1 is 0.1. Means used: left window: 1.34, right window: 1.47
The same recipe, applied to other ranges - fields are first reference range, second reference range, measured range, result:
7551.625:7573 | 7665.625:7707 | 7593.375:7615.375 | -0.8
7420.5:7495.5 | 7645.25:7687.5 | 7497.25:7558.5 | -1.0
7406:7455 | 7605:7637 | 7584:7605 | 0.5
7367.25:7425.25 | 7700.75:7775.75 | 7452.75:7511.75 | -2.5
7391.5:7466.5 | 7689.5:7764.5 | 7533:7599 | -2.0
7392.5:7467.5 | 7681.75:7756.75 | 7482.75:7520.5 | -1.9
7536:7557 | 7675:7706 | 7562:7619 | -2.6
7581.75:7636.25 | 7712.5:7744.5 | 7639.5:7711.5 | 0.3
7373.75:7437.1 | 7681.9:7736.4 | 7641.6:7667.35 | -0.8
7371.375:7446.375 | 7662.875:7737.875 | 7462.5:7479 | -0.5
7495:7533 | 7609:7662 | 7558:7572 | 0.3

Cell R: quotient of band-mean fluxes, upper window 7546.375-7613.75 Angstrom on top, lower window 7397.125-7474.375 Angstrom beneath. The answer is 1.08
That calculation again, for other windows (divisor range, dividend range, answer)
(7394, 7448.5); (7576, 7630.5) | 1.12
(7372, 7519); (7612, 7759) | 1.05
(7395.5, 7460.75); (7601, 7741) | 1.08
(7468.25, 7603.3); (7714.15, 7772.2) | 1.01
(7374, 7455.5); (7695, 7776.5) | 1.08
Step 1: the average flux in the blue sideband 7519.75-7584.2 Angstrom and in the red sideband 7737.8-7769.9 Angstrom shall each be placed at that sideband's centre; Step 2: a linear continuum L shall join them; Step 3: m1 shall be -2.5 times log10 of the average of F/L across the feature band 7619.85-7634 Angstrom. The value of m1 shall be -0.03 mag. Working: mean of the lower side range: 1.45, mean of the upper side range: 1.49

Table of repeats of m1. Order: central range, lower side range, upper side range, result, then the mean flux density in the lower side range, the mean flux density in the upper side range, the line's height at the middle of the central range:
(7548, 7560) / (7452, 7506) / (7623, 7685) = 0.02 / 1.44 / 1.47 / 1.45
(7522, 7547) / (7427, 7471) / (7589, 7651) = 0.01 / 1.39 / 1.49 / 1.44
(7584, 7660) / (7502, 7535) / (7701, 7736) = -0.03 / 1.46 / 1.44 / 1.45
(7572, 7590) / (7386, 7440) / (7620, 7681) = -0.05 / 1.34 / 1.47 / 1.43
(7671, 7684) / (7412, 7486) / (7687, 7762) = 0.00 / 1.38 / 1.46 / 1.45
